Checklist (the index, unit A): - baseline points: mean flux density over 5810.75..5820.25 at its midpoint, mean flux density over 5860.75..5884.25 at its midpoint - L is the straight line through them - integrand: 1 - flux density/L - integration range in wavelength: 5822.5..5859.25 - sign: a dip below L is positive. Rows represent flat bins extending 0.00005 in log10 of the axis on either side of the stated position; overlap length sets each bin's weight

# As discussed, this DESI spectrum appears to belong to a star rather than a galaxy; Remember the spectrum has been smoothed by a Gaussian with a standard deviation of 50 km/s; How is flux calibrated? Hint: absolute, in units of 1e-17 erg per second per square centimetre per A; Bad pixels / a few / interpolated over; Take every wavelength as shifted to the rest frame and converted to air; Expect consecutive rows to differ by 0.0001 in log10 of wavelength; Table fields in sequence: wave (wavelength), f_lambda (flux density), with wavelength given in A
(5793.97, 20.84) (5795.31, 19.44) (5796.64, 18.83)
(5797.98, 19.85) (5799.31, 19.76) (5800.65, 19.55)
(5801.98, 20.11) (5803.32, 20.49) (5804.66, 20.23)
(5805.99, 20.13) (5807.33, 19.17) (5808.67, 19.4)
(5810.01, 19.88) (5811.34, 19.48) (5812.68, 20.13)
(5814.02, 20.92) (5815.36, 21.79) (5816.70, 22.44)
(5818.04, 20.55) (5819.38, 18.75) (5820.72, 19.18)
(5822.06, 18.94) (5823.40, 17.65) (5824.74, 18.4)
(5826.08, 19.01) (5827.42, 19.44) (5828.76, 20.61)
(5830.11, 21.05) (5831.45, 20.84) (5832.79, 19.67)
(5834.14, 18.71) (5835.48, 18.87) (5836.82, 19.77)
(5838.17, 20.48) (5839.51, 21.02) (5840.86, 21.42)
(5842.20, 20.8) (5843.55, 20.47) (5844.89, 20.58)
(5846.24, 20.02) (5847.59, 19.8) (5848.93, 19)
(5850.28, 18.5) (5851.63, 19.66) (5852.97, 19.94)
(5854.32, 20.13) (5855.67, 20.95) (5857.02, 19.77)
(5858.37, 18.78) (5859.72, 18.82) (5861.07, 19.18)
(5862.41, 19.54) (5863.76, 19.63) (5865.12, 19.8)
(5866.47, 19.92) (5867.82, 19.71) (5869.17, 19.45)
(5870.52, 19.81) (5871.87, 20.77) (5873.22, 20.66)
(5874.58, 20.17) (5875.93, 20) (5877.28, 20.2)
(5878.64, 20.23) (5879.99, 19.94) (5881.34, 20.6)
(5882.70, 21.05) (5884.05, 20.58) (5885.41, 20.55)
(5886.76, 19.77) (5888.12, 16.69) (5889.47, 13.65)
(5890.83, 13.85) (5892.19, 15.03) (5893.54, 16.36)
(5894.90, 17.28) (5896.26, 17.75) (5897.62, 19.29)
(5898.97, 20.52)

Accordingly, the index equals 0.9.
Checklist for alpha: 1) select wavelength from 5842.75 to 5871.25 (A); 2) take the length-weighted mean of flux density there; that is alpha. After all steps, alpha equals 19.7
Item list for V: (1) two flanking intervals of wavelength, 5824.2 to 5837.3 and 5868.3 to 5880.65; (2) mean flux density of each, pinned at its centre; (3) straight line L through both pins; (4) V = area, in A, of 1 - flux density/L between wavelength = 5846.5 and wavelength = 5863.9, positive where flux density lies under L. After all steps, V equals 0.3 A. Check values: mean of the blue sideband 19.7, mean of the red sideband 20.1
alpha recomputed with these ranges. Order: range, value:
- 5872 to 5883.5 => 20.4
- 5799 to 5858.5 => 19.9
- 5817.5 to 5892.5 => 19.5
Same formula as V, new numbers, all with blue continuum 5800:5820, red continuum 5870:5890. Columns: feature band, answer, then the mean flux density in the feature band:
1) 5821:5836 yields 0.5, 19.4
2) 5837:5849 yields -0.3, 20.4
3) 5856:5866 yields 0.2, 19.4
